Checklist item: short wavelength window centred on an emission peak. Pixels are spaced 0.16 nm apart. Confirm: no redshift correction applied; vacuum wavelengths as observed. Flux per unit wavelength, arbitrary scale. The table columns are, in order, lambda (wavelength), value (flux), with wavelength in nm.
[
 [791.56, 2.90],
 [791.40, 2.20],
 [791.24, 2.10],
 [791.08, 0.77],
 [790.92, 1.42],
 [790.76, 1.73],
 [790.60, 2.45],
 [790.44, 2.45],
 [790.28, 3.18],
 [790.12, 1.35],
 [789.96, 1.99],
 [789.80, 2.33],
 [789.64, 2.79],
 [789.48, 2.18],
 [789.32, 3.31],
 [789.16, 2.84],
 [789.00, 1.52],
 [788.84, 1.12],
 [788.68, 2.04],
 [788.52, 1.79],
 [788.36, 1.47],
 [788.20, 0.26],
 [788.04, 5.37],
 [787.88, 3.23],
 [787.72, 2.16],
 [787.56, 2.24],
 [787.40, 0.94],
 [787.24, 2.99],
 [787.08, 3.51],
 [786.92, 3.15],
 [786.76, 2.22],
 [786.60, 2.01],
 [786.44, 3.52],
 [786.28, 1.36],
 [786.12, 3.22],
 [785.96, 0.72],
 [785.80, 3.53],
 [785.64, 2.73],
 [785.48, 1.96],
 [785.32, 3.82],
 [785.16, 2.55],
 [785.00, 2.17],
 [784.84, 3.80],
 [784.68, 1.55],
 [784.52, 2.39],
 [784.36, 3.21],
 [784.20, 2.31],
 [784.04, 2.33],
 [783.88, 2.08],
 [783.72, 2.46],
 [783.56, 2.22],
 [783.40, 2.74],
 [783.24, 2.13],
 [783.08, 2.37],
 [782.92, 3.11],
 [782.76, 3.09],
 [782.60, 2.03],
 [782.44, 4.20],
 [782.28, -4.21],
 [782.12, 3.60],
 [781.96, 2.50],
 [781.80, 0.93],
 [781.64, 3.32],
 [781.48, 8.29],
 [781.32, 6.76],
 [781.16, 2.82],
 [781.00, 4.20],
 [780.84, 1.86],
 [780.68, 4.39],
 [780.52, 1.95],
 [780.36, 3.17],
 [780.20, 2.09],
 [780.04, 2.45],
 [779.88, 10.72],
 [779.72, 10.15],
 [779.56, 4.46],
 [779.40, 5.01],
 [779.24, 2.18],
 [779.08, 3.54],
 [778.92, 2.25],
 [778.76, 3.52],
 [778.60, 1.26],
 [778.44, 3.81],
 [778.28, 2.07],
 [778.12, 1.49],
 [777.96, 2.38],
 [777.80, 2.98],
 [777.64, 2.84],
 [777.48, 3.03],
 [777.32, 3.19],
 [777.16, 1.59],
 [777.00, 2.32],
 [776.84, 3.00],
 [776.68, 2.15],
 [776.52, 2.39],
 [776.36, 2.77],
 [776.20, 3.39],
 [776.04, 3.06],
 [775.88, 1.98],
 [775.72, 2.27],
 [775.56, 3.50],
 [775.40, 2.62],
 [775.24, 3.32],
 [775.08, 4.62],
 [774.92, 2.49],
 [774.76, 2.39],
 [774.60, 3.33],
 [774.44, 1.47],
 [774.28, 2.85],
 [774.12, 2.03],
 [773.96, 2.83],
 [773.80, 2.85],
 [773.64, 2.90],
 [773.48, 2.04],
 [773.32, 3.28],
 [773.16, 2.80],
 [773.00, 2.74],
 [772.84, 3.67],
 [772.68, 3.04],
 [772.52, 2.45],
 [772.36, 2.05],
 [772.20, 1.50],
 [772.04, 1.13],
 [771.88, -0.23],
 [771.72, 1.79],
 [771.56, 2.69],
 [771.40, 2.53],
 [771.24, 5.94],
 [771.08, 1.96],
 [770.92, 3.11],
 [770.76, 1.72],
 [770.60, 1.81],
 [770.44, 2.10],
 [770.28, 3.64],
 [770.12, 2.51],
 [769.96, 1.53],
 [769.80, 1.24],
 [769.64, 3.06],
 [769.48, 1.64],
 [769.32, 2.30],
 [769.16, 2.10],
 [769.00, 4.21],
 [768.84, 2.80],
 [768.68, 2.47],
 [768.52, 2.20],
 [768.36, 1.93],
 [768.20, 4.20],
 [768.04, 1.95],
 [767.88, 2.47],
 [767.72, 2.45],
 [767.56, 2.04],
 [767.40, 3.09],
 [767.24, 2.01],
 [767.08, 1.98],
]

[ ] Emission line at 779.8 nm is [S II] 6716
